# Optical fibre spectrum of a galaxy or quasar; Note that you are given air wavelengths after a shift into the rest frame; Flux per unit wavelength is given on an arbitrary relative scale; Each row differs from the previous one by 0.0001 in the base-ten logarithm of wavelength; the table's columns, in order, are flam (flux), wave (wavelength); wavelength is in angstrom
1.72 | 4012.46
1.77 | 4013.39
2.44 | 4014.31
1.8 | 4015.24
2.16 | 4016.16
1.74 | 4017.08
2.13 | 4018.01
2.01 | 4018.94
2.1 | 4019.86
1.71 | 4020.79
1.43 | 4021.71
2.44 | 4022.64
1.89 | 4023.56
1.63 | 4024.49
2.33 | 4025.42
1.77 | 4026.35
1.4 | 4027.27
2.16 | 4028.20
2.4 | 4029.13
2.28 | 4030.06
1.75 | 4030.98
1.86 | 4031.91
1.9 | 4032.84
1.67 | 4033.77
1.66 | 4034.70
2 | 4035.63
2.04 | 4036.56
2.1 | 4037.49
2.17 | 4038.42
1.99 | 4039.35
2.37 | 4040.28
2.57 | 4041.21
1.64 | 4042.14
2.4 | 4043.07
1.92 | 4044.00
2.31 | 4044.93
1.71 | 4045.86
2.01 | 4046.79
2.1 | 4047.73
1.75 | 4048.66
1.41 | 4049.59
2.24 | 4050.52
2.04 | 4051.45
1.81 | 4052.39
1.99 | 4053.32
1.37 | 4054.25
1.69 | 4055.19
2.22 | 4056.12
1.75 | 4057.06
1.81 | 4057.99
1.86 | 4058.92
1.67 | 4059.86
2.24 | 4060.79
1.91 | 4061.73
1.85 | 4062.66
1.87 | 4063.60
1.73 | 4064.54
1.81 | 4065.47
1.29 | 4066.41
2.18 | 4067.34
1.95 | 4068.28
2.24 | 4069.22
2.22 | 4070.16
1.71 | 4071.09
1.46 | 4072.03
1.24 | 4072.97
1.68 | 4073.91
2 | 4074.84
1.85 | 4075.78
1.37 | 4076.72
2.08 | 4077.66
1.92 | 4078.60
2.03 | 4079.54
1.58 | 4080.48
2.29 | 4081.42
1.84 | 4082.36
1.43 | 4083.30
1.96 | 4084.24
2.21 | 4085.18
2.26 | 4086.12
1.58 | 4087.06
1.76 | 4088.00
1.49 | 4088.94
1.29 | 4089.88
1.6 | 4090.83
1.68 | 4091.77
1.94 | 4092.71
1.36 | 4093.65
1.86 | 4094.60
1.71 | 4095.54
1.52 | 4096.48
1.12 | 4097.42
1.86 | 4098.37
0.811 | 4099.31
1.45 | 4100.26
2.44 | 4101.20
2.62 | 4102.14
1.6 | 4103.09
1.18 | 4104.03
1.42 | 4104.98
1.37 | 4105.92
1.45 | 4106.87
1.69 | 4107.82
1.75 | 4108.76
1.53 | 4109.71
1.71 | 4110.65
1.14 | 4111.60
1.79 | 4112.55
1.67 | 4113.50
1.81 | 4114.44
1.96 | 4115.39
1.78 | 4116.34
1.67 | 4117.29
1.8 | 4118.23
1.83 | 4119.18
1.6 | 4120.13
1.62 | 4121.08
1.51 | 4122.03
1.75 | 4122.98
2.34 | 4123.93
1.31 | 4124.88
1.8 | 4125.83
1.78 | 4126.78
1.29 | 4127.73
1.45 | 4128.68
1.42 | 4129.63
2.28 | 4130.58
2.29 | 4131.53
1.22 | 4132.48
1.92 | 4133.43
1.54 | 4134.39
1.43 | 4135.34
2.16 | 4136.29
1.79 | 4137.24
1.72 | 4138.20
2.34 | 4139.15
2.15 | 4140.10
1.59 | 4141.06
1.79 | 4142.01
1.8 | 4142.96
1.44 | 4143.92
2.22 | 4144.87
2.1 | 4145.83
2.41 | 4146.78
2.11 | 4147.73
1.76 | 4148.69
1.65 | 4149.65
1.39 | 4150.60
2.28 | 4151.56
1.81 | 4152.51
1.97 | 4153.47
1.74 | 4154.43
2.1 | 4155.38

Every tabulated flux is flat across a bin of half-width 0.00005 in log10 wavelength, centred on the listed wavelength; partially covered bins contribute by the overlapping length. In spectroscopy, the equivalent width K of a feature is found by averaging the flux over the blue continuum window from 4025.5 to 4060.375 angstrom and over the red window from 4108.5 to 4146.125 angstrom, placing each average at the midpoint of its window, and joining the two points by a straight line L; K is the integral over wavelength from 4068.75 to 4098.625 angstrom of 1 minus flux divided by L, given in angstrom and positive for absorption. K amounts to 1.6 angstrom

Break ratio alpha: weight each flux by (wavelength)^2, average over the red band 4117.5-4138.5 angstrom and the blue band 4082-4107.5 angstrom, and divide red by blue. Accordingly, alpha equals 1.1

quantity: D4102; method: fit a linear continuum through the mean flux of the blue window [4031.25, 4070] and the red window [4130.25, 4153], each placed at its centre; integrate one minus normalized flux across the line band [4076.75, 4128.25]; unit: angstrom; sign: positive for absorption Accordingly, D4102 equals 5.5 angstrom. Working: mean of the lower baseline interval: 1.93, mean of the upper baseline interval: 1.88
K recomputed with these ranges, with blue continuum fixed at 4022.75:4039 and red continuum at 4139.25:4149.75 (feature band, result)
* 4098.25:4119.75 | 3.1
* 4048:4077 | 1.9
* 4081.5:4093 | 1.0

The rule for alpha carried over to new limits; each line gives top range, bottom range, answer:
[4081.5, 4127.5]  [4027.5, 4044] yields 0.85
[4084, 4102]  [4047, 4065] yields 0.93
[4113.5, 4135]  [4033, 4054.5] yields 0.91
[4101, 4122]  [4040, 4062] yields 0.89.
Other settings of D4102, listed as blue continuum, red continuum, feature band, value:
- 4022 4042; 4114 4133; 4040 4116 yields 3.2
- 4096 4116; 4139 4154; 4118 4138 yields 0.7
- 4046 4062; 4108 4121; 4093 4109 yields 1.2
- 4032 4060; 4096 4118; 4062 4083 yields -0.2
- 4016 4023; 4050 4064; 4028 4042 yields -0.9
